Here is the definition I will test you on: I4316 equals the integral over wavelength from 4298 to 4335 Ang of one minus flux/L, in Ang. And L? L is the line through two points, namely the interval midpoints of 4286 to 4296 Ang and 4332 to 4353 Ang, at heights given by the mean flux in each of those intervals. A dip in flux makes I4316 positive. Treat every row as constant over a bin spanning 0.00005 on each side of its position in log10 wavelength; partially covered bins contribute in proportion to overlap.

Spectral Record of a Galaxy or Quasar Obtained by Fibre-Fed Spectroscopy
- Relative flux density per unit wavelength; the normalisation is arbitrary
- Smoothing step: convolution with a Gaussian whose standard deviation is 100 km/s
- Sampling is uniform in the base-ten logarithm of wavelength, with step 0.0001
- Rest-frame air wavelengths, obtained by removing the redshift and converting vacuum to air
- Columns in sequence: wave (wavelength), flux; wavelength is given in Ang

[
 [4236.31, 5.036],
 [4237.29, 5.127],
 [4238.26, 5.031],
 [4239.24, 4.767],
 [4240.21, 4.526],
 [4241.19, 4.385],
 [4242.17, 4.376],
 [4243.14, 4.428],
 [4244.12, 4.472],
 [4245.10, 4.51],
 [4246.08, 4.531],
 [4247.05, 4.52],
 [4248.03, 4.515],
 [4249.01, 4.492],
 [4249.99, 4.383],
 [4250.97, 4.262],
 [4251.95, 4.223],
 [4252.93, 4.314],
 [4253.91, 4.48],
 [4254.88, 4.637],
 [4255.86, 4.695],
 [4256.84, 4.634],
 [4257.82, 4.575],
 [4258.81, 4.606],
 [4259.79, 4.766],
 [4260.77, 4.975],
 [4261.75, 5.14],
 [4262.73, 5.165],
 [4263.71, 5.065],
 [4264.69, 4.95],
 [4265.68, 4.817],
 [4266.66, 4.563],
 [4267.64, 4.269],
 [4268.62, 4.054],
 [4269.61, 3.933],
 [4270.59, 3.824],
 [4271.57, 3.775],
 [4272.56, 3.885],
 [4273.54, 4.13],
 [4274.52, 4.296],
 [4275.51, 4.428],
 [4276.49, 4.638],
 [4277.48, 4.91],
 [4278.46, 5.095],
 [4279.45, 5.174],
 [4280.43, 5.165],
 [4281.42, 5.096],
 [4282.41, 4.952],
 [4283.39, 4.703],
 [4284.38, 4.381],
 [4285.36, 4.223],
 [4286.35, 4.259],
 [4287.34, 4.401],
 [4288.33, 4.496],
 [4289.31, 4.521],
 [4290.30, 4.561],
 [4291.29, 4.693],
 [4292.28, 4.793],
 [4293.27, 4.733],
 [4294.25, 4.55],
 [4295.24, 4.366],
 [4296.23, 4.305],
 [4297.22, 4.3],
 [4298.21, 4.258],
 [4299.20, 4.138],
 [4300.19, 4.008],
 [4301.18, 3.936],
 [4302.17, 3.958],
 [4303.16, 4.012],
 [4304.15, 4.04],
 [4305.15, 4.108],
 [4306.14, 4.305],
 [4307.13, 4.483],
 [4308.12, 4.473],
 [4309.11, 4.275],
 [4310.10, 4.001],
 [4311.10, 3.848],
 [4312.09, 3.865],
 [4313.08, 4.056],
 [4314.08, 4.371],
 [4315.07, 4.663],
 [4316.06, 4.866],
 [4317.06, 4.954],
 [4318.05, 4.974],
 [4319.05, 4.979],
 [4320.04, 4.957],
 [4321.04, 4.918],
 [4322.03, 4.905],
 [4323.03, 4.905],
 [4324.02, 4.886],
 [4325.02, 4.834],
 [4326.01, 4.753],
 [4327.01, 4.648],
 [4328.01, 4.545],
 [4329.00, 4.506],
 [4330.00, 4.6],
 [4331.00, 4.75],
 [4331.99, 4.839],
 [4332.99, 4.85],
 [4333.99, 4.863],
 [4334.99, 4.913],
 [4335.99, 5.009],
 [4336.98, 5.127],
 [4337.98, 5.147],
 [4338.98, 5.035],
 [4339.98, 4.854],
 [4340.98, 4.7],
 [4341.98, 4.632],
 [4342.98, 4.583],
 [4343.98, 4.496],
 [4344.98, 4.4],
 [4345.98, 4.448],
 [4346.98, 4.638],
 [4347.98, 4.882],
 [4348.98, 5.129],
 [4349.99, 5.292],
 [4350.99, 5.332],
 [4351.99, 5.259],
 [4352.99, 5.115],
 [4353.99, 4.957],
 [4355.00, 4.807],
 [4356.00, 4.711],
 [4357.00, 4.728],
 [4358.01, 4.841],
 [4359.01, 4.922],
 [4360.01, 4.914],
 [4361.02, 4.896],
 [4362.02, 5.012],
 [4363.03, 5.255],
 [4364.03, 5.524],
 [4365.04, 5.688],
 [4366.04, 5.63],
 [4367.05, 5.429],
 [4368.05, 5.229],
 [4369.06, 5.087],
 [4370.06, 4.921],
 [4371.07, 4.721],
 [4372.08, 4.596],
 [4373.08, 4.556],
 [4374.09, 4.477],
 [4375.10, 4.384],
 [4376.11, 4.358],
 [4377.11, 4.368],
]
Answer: 1.6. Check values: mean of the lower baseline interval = 4.54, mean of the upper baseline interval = 4.88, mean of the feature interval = 4.5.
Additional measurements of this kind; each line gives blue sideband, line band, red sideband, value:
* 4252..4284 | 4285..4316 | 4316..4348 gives 2.7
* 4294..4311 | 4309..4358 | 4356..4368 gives -0.7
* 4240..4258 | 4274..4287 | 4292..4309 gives -1.1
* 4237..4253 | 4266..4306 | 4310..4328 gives 1.6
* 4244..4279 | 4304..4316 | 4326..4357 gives 1.2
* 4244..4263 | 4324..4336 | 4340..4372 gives 0.3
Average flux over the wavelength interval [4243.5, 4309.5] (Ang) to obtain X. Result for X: 4.48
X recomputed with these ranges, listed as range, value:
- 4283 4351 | 4.58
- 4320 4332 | 4.76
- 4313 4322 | 4.79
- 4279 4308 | 4.44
